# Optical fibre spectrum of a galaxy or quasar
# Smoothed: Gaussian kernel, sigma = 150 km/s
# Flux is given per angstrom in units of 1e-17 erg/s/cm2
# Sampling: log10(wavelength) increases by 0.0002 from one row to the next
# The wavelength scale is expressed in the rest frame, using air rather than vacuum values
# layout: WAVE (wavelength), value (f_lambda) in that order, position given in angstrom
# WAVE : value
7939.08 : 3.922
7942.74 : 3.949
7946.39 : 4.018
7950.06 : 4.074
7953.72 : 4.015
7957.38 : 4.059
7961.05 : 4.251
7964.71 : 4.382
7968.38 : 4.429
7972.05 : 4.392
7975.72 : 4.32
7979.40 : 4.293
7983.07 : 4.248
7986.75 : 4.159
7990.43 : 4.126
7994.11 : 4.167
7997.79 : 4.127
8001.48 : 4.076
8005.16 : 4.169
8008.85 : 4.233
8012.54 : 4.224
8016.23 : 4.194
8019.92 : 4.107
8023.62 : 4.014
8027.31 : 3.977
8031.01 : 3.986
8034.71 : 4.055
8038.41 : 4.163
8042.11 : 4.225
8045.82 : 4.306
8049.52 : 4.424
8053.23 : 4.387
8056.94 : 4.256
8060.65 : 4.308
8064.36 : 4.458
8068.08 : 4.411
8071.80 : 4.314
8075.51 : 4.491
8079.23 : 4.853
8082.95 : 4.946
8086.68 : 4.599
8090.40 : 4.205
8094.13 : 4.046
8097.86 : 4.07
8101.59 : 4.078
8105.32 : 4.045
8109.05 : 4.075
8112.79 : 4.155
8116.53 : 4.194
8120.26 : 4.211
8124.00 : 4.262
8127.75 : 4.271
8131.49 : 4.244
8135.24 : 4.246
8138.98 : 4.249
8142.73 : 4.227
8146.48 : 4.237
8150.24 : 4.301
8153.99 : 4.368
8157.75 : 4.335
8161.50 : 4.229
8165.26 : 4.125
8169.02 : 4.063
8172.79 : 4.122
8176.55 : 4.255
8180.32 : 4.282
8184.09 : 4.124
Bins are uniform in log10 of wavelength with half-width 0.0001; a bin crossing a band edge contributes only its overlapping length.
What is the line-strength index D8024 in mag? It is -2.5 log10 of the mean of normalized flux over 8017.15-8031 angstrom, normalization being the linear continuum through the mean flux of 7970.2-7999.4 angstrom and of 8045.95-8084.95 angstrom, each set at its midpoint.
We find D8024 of 0.08 mag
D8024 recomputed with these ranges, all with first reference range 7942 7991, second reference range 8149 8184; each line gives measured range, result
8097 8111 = 0.04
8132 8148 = -0.01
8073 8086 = -0.12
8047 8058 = -0.04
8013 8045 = 0.03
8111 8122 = 0.01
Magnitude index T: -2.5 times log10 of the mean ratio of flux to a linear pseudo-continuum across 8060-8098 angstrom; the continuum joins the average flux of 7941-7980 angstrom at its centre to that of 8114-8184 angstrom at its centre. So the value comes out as -0.06 mag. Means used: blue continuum 4.2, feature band 4.45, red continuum 4.23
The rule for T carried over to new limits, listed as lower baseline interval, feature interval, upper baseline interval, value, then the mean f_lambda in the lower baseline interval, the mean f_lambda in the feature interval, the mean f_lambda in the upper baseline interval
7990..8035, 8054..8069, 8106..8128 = -0.05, 4.11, 4.36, 4.18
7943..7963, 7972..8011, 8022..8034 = -0.04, 4.08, 4.2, 4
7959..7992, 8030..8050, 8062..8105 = 0.04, 4.29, 4.19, 4.39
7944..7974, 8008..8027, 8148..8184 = 0.02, 4.2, 4.14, 4.22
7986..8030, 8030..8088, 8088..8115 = -0.07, 4.13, 4.39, 4.11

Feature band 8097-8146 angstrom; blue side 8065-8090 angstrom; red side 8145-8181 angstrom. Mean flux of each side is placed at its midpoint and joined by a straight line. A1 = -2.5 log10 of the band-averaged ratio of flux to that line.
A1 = 0.053 mag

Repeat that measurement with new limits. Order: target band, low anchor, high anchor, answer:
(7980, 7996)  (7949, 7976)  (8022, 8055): 0.01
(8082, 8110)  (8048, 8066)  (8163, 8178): 0.01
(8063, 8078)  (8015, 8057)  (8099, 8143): -0.07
